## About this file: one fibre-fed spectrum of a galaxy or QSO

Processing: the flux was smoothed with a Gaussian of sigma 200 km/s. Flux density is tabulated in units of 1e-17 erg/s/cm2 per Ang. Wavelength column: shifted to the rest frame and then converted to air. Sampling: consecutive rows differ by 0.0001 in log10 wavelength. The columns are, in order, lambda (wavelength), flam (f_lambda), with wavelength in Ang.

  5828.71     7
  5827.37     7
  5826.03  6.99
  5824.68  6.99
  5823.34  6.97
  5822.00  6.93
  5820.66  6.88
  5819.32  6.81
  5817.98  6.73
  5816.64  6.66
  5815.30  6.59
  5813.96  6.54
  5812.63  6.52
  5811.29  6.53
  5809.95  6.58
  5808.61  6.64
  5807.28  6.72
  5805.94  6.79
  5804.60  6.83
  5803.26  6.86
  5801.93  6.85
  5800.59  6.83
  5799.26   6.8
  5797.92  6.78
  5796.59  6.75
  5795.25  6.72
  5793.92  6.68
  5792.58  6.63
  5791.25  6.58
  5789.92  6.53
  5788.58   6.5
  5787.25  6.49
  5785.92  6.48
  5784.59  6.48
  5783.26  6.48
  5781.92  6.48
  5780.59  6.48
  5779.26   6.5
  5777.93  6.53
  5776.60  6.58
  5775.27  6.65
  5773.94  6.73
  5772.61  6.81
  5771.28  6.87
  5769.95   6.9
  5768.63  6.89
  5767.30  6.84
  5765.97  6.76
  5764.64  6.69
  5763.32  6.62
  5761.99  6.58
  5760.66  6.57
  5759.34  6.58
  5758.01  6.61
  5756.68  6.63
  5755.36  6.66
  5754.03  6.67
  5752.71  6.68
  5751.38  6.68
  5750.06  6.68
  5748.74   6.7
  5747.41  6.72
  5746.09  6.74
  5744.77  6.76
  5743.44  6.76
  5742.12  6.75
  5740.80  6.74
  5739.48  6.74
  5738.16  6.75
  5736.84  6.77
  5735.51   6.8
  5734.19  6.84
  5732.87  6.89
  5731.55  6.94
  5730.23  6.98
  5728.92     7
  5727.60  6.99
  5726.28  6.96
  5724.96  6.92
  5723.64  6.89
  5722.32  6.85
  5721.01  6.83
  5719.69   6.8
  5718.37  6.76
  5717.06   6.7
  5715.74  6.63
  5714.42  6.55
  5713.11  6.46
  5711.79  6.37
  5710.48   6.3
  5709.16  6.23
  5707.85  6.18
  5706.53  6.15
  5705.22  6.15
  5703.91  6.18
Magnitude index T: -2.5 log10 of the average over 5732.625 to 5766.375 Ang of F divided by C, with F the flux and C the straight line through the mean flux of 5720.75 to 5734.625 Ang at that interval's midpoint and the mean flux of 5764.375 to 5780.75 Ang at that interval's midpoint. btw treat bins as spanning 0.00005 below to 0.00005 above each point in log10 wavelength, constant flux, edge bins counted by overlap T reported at 0.02 mag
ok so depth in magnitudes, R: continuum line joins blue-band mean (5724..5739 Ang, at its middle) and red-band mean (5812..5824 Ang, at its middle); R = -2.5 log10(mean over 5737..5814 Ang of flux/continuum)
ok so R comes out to 0.023 mag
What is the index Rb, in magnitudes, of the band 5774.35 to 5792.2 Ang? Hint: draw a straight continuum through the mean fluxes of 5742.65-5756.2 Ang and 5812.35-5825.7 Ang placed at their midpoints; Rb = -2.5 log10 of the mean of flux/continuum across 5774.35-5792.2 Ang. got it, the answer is 0.03 mag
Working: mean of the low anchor 6.71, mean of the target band 6.53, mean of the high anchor 6.77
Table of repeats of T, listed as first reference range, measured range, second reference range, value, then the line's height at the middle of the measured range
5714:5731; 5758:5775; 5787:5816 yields 0.00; 6.75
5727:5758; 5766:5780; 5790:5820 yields 0.00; 6.74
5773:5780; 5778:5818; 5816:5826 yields 0.02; 6.73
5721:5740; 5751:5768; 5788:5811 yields 0.02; 6.81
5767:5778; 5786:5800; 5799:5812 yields 0.02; 6.75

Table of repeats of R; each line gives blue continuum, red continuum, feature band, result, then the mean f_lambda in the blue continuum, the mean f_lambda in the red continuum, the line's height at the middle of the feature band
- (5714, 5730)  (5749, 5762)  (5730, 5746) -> -0.01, 6.83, 6.64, 6.74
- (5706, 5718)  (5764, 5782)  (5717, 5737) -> -0.06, 6.41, 6.7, 6.48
